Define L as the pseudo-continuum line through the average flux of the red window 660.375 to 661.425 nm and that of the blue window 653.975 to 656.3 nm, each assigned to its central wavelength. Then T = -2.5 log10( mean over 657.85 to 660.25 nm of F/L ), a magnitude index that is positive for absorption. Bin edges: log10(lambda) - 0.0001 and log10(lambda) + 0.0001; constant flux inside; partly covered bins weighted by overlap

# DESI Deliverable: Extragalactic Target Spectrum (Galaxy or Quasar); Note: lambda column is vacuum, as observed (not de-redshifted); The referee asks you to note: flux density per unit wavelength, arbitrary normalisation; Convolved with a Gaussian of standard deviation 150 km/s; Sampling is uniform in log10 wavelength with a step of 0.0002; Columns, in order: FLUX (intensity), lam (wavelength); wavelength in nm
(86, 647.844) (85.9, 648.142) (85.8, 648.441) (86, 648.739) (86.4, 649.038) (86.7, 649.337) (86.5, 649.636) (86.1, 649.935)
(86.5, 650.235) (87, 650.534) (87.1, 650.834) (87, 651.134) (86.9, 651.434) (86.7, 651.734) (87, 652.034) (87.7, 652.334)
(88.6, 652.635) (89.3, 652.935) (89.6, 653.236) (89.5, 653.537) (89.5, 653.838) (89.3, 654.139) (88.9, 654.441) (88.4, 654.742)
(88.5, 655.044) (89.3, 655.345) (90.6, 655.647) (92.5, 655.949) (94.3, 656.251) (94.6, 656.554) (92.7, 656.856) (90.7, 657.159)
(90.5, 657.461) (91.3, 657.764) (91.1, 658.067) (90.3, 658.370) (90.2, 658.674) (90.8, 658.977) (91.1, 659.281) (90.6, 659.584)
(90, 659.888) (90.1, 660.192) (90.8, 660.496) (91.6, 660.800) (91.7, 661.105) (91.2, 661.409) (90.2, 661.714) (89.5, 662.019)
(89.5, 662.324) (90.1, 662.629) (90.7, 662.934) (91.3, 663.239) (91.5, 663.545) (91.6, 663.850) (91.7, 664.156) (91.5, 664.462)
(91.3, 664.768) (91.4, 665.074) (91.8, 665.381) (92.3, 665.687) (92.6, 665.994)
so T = 0.00 mag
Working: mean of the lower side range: 90.1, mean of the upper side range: 91.4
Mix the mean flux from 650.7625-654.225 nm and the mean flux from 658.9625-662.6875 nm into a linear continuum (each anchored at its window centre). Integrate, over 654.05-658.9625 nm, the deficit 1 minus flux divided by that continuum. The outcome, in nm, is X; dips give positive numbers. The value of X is -0.08 nm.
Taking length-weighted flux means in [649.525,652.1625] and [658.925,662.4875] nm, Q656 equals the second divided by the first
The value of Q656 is 1.04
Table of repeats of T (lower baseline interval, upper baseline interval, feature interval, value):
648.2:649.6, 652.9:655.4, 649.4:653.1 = 0.00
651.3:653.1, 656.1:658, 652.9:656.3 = 0.00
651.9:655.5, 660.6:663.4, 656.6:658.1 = -0.02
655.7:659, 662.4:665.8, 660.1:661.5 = 0.00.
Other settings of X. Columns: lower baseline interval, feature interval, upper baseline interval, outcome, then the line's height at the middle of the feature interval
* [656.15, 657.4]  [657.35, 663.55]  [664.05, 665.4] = 0.105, 92.2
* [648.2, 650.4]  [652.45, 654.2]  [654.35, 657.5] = -0.001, 89.2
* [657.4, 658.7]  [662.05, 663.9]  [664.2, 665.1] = 0.012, 91.3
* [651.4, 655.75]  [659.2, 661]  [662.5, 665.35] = -0.008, 90.3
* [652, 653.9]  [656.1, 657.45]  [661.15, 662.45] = -0.051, 89.4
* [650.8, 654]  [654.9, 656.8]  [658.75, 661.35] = -0.050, 89.4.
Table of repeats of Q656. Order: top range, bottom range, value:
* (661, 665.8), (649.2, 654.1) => 1.04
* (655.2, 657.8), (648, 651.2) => 1.06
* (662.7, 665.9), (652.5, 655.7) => 1.03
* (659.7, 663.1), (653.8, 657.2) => 1.00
